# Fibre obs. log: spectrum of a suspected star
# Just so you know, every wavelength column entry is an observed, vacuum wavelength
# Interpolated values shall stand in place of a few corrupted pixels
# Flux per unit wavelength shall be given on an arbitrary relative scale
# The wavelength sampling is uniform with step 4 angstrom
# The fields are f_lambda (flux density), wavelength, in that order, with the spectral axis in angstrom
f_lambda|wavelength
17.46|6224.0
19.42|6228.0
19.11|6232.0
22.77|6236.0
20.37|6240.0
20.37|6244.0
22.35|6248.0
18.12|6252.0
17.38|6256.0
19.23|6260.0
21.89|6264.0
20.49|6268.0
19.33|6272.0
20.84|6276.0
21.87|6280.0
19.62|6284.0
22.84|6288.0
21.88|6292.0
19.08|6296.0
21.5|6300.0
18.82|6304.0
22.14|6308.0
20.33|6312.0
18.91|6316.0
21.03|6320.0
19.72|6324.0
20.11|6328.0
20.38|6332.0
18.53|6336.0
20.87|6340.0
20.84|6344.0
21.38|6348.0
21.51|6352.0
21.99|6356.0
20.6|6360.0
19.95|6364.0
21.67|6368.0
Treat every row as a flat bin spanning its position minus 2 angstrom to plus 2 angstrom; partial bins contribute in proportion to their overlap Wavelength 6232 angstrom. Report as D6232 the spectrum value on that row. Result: 19.11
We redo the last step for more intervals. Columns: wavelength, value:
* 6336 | 18.53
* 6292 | 21.88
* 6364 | 19.95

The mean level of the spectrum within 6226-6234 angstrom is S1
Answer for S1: 19.3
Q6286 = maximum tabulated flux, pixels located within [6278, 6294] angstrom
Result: 22.84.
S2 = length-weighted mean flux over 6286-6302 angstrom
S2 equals 21.3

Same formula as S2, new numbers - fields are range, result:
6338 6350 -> 21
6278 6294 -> 21.6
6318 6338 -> 20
